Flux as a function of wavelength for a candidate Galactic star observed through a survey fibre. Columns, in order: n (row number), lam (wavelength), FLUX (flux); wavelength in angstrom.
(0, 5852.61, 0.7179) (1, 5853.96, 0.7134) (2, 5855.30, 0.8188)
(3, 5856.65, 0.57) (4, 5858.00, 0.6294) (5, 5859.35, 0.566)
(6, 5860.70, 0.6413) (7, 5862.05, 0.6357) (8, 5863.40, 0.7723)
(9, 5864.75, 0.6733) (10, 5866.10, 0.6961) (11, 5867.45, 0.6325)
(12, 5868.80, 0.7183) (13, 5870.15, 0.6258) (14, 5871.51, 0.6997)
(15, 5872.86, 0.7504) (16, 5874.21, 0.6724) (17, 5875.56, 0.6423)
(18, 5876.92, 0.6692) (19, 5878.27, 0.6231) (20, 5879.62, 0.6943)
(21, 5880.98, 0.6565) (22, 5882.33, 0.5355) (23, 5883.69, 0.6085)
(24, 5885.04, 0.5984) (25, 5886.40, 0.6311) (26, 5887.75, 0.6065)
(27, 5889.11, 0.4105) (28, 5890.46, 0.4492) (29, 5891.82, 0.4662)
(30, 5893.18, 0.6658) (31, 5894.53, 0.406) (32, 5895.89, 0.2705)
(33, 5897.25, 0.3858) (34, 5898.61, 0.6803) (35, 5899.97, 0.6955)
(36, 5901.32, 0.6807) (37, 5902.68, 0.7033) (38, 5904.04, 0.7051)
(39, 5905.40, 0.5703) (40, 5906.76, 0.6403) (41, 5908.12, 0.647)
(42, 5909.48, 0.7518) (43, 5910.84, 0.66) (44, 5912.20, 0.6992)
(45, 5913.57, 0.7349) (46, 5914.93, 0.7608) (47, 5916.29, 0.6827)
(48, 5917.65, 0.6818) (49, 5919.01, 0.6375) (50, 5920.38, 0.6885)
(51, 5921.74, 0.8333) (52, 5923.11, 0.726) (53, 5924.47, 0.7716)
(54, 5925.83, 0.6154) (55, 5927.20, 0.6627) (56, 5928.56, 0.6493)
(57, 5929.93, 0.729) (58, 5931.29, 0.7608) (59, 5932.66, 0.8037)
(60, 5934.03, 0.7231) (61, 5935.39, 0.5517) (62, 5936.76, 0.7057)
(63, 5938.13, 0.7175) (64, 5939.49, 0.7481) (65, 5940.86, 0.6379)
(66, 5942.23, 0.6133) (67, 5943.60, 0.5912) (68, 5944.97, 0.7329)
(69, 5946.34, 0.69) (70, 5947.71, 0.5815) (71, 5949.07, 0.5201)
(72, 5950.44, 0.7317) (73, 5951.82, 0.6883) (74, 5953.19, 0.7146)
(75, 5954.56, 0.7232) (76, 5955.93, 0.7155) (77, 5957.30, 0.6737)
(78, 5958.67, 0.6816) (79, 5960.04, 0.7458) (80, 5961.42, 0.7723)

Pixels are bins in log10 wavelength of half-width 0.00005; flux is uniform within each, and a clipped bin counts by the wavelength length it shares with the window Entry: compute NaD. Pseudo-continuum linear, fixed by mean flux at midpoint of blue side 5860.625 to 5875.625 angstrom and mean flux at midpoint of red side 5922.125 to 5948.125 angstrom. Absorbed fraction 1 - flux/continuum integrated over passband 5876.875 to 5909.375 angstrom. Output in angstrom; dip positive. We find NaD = 4.8 angstrom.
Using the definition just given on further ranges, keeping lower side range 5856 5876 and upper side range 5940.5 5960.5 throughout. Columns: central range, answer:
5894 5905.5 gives 1.7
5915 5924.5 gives -0.7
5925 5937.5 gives -0.4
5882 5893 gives 2.0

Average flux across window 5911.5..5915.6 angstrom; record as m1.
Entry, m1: 0.73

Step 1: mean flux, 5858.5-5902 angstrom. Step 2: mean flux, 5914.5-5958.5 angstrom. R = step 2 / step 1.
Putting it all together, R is 1.13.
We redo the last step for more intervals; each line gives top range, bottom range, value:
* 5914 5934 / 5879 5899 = 1.34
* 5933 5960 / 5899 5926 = 0.97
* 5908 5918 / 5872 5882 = 1.06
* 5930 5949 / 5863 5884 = 1.02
